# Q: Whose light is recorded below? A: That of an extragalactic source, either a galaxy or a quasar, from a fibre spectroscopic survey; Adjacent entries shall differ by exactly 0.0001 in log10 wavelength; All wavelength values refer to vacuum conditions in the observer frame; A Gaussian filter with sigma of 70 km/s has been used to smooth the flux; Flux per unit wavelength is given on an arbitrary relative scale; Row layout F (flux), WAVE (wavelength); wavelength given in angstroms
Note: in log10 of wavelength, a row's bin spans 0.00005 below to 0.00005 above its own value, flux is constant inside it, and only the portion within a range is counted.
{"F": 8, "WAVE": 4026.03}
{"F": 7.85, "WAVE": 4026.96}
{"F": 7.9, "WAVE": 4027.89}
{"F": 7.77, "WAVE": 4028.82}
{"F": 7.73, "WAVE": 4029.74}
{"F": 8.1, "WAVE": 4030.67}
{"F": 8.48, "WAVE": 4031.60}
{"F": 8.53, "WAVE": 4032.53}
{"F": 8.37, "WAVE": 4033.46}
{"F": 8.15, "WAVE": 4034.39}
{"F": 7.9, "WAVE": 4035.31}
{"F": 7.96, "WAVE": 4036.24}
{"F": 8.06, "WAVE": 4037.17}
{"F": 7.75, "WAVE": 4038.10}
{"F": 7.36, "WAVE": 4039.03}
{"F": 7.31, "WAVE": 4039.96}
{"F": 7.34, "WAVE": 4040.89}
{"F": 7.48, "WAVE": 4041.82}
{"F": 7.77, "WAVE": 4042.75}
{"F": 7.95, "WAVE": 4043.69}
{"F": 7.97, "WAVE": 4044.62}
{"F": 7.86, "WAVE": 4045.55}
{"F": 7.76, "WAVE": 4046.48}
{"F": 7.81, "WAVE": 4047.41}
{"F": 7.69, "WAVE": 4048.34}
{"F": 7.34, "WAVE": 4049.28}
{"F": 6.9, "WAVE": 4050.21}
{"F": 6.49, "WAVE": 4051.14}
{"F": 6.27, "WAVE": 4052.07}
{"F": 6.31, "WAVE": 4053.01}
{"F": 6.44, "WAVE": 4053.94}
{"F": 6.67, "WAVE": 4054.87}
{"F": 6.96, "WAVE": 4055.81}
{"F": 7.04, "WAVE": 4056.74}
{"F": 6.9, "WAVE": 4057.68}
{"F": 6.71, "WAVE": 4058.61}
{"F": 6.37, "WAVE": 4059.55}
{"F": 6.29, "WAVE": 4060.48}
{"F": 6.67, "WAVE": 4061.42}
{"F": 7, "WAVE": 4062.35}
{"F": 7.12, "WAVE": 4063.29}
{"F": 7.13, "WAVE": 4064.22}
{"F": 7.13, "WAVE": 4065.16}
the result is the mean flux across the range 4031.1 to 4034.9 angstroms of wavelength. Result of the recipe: 8.38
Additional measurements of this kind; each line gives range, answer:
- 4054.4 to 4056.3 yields 6.82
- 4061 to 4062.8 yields 6.86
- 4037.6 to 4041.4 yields 7.45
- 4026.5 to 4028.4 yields 7.85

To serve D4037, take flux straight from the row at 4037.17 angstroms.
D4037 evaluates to 8.06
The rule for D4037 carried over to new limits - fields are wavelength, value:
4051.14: 6.49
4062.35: 7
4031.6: 8.48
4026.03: 8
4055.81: 6.96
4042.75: 7.77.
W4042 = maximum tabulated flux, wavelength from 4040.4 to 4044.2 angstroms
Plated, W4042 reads 7.95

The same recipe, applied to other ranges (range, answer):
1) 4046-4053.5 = 7.81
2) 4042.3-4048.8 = 7.97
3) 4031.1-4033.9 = 8.53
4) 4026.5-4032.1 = 8.48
